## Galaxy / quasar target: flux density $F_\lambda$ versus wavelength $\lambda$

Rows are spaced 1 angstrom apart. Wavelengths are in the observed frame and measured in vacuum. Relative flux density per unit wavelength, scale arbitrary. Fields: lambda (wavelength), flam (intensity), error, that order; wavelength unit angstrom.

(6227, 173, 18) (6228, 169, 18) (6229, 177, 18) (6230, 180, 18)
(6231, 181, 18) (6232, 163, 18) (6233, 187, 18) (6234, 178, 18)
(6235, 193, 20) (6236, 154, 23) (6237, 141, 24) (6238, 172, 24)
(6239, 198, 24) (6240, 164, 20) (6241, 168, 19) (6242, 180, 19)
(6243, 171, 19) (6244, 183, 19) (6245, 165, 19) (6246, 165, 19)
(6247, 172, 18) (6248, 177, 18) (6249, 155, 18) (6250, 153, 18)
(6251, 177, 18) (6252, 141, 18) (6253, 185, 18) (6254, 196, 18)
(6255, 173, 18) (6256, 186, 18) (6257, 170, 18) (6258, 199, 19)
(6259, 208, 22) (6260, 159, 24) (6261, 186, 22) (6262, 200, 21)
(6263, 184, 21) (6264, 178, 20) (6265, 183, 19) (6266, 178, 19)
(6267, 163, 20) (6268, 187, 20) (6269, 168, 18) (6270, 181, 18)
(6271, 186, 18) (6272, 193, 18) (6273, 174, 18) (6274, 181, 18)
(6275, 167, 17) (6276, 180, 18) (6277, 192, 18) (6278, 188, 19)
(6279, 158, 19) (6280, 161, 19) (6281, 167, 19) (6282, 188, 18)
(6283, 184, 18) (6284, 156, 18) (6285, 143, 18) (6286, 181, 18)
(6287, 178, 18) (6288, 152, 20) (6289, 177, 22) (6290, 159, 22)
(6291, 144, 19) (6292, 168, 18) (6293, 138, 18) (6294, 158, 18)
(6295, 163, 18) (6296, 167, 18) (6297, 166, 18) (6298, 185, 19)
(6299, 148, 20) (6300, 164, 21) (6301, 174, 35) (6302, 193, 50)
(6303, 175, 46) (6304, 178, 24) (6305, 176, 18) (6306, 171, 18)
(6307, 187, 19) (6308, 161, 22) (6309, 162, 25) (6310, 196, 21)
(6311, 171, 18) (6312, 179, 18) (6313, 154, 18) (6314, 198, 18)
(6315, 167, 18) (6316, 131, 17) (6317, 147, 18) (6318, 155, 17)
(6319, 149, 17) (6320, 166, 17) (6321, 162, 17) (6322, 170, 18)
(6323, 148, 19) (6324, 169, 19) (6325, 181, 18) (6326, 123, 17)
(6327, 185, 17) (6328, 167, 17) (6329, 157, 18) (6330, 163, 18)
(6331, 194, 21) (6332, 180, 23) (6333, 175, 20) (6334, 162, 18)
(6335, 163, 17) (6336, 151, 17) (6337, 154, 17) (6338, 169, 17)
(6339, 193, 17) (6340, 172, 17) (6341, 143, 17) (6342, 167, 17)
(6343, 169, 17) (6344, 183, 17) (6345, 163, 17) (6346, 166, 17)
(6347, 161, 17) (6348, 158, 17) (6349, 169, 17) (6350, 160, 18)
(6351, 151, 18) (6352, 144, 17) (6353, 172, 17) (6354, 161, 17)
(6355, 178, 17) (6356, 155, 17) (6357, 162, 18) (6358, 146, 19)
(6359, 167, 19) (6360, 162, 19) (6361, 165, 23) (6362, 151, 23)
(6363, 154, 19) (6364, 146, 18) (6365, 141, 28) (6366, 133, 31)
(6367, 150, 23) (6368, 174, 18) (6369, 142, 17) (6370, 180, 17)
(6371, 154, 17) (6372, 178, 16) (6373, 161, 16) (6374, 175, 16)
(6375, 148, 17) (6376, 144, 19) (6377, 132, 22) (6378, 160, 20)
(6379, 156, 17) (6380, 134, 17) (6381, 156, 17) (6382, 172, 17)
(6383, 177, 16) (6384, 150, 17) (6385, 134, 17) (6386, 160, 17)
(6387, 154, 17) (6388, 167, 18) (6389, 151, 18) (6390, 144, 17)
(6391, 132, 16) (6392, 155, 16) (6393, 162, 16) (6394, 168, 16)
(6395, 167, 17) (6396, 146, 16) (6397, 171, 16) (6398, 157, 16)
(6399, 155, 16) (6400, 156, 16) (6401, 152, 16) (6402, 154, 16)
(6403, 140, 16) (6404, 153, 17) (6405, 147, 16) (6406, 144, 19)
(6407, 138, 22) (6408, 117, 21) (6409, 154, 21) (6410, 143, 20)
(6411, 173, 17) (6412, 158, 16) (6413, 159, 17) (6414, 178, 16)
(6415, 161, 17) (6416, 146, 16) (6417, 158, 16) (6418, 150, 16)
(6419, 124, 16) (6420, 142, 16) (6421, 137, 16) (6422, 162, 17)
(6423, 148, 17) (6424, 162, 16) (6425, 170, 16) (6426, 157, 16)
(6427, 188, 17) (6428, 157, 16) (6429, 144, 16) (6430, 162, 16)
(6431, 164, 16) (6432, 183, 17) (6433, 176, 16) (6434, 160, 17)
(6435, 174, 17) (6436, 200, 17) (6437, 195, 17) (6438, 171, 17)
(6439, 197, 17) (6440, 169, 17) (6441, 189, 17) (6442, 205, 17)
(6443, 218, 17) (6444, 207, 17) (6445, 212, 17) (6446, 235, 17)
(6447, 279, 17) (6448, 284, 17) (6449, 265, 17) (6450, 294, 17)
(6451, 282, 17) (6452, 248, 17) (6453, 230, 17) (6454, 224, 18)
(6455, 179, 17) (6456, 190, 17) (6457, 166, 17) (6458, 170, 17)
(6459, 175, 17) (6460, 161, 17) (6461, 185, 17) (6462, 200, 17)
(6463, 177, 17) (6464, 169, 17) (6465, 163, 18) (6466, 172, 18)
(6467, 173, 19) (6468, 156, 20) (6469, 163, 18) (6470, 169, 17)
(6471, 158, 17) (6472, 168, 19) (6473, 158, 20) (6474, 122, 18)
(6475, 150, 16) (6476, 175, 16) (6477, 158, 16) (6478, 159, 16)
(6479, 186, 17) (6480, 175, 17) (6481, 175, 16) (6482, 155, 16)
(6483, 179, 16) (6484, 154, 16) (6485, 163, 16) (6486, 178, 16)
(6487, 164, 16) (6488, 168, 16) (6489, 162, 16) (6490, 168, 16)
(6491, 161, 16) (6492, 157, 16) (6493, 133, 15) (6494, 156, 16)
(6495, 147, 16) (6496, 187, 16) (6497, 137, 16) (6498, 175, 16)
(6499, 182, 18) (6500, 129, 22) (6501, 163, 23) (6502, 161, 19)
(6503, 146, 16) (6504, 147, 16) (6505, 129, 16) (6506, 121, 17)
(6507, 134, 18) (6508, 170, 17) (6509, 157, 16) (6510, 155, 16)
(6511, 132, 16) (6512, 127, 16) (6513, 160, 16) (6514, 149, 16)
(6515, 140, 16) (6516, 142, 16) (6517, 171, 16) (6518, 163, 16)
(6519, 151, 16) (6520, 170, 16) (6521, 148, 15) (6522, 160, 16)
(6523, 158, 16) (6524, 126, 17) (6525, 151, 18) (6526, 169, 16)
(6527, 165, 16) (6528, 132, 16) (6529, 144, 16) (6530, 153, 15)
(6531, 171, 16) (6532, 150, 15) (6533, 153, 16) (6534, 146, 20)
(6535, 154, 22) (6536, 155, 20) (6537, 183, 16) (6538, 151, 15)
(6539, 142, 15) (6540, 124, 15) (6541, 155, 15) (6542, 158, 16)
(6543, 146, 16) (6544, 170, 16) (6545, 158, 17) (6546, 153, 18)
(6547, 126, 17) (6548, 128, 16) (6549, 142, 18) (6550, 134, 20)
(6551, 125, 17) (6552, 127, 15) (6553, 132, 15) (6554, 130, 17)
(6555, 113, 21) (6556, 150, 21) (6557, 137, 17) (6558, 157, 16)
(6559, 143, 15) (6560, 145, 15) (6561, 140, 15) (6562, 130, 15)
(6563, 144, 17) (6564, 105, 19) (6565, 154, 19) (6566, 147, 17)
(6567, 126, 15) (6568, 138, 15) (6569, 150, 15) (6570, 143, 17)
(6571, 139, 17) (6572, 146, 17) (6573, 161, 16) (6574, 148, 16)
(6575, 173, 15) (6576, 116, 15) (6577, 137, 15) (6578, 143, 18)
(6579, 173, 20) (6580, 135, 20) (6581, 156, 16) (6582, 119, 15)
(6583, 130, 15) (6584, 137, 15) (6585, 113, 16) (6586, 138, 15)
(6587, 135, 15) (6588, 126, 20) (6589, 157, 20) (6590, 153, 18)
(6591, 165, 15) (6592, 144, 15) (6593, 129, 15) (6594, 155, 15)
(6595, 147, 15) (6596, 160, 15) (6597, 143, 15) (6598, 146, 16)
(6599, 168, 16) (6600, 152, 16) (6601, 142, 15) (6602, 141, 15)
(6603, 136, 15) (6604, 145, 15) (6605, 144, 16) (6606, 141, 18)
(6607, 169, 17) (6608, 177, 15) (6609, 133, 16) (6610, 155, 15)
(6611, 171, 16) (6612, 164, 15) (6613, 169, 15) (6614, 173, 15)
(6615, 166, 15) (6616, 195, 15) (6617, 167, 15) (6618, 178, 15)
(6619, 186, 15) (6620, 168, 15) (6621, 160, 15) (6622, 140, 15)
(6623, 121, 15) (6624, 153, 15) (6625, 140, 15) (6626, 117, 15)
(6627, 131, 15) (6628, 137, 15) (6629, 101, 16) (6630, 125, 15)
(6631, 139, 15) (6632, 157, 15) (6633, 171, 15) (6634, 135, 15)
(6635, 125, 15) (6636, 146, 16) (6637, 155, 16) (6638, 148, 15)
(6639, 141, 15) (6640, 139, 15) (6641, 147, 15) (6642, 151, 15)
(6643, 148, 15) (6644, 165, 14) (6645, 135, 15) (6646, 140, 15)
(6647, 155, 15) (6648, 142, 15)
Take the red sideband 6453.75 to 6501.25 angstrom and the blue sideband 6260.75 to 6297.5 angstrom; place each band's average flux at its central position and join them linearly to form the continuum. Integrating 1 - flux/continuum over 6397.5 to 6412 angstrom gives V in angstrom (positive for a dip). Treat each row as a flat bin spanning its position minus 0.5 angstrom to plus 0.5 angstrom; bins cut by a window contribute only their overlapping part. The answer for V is 1.7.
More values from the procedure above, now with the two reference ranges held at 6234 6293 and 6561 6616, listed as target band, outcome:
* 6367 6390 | 1.0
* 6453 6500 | -3.5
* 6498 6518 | 0.6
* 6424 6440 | -1.3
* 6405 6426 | 1.3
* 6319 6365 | 1.1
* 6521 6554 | 0.7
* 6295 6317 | -0.1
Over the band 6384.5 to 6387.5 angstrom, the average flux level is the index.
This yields 149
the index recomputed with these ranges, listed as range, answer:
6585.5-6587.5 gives 136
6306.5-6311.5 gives 175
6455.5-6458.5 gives 175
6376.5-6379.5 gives 149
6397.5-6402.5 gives 155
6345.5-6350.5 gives 163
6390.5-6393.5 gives 150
